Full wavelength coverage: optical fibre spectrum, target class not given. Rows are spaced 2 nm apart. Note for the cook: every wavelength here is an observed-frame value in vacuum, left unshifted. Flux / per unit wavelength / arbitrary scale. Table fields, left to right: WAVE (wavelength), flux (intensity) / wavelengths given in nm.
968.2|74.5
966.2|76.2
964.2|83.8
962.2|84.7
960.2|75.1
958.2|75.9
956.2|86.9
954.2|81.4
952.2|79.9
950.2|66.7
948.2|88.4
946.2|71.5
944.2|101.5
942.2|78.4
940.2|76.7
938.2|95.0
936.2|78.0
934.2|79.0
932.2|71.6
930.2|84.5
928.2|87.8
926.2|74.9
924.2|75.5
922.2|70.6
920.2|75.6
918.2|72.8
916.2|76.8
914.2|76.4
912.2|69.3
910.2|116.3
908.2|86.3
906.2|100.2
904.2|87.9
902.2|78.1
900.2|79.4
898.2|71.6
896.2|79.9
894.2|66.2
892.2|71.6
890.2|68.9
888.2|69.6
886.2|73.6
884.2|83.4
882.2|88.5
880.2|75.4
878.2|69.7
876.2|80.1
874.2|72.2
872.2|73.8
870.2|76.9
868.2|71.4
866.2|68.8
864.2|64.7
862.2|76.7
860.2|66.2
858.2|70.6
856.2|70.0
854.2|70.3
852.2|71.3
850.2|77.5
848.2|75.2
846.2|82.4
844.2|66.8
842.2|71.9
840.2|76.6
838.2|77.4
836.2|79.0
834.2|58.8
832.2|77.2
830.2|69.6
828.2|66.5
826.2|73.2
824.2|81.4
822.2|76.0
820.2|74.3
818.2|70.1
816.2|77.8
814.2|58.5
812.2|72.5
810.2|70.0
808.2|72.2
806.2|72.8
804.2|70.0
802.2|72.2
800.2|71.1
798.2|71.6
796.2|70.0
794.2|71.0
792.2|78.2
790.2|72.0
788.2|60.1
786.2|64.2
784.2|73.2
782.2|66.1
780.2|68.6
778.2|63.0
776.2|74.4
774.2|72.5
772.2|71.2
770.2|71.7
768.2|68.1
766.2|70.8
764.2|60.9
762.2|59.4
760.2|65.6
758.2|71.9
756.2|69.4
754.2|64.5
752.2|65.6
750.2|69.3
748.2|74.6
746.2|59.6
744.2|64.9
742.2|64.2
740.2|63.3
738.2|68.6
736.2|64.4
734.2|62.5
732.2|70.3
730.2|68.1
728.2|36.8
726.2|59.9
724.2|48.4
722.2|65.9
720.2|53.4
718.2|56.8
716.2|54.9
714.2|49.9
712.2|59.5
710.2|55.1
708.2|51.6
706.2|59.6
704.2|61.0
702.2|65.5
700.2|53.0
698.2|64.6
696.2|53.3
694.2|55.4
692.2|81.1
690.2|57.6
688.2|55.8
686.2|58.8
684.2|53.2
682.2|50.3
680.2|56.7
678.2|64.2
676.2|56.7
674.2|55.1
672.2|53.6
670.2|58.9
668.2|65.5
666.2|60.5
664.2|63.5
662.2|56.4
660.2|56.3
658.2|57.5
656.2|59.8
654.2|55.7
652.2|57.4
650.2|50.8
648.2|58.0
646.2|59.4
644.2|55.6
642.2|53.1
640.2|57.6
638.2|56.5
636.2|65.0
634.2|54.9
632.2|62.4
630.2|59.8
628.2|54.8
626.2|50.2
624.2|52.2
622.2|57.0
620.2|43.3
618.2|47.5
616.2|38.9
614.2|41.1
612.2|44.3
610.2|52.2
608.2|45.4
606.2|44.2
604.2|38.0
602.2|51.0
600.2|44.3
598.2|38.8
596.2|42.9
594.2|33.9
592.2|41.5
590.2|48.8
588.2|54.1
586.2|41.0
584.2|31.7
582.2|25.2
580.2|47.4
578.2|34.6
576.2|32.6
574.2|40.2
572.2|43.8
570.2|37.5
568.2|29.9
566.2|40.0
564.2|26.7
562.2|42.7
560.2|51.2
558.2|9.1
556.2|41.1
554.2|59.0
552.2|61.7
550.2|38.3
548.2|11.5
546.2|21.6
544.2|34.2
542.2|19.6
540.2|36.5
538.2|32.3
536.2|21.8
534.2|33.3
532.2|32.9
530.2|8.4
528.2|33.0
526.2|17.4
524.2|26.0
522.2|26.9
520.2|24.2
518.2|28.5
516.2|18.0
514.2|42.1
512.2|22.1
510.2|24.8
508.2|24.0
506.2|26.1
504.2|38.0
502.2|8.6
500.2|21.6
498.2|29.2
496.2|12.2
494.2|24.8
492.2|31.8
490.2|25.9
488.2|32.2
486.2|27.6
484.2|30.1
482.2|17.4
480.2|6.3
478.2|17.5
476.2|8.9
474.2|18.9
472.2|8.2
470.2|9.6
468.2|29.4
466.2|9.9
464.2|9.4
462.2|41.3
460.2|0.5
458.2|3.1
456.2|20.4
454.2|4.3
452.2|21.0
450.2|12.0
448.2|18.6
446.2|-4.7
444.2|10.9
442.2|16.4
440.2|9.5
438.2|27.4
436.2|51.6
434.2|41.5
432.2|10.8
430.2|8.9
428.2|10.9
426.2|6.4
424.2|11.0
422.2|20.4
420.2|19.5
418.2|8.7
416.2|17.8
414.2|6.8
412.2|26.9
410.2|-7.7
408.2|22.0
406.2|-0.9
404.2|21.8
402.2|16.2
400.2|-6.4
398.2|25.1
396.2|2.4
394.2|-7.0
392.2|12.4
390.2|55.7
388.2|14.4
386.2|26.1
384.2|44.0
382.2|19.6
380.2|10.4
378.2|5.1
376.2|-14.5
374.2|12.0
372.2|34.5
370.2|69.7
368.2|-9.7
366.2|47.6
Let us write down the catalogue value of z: 0.38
